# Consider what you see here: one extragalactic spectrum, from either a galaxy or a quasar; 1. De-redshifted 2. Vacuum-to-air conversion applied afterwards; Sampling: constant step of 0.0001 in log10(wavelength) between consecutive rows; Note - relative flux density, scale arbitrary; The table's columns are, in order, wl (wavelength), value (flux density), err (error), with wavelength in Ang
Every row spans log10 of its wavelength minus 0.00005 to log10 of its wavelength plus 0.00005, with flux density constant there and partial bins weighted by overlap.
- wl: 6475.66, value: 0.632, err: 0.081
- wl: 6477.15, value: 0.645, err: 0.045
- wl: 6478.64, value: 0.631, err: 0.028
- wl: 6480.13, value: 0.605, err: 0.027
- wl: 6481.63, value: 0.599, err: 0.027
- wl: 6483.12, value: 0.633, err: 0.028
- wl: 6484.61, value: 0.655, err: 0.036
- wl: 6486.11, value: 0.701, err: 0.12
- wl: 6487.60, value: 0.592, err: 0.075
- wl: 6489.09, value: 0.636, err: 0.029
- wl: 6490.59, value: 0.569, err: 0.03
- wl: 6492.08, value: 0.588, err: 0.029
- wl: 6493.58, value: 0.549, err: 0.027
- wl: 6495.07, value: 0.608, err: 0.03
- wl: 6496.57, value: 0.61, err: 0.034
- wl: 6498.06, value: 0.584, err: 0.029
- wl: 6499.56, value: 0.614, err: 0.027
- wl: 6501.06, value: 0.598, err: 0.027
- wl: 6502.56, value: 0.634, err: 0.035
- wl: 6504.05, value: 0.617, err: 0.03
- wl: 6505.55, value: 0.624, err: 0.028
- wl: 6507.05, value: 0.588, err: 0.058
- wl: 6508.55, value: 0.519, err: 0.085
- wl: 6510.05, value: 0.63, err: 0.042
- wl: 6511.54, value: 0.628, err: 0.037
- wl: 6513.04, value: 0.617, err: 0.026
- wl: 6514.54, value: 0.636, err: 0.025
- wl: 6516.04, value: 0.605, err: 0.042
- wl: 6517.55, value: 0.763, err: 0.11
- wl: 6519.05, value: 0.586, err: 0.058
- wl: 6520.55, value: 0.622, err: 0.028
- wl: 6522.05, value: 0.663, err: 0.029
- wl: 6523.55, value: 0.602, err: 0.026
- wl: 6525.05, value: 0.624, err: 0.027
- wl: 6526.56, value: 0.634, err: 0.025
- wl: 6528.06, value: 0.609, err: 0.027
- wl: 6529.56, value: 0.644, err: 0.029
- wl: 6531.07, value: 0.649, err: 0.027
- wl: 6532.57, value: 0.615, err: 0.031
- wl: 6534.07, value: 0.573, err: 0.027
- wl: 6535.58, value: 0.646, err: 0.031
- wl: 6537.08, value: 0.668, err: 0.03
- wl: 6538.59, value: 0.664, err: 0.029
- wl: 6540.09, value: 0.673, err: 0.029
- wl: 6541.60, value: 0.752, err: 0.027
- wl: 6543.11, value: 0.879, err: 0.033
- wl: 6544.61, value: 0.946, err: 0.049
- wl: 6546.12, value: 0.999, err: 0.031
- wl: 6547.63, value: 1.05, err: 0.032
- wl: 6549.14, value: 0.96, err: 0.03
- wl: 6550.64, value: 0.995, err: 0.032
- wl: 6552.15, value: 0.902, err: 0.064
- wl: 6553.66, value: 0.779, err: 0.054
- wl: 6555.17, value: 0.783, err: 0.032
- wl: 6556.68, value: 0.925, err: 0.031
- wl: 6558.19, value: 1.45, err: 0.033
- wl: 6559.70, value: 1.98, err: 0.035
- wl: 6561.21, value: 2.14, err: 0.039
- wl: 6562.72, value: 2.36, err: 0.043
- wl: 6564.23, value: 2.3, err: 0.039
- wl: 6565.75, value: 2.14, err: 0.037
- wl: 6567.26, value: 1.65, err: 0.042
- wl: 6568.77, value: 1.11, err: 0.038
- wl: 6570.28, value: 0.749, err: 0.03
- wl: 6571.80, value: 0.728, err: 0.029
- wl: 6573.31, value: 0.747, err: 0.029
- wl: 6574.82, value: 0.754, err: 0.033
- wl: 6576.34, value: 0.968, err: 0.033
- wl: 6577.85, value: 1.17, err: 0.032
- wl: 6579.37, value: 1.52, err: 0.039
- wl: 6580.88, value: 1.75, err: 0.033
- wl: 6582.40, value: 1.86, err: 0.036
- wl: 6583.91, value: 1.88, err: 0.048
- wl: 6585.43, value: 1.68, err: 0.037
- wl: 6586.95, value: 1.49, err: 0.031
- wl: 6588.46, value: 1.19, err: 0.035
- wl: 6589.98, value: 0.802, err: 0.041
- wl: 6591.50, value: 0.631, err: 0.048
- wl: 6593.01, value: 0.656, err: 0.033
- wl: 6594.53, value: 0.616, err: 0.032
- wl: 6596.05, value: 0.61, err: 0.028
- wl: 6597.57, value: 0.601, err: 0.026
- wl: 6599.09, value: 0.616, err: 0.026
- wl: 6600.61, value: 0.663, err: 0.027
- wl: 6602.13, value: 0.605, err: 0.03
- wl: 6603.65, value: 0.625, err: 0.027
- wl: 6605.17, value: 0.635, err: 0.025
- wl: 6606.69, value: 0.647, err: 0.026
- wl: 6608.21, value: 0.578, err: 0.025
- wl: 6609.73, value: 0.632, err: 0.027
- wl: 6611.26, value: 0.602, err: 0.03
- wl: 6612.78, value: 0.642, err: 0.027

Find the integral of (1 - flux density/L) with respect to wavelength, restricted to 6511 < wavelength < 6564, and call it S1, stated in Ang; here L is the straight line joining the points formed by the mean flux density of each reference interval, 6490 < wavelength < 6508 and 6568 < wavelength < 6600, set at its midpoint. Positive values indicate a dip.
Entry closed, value -4.3 Ang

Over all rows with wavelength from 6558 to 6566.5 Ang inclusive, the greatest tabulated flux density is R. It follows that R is 2.36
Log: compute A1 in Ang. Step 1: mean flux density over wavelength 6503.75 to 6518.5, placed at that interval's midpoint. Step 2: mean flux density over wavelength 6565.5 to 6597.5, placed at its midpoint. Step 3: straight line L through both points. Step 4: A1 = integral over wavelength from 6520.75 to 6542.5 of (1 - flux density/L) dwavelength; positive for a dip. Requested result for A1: 3.63 Ang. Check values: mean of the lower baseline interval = 0.622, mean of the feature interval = 0.645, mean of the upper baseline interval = 1.15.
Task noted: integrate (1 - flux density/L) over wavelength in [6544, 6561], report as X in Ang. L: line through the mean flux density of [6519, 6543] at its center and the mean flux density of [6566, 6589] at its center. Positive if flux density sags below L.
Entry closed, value -2.6 Ang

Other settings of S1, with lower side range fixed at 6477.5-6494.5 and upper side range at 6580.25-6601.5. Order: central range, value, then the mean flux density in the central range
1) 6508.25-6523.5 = 2.4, 0.629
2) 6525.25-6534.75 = 2.2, 0.621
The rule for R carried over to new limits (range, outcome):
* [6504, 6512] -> 0.63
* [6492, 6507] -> 0.634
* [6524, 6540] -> 0.668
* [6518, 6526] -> 0.663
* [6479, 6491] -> 0.701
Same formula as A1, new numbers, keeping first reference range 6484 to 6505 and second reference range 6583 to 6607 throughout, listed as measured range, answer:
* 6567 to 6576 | -1.1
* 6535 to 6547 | -0.7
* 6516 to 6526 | 0.6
